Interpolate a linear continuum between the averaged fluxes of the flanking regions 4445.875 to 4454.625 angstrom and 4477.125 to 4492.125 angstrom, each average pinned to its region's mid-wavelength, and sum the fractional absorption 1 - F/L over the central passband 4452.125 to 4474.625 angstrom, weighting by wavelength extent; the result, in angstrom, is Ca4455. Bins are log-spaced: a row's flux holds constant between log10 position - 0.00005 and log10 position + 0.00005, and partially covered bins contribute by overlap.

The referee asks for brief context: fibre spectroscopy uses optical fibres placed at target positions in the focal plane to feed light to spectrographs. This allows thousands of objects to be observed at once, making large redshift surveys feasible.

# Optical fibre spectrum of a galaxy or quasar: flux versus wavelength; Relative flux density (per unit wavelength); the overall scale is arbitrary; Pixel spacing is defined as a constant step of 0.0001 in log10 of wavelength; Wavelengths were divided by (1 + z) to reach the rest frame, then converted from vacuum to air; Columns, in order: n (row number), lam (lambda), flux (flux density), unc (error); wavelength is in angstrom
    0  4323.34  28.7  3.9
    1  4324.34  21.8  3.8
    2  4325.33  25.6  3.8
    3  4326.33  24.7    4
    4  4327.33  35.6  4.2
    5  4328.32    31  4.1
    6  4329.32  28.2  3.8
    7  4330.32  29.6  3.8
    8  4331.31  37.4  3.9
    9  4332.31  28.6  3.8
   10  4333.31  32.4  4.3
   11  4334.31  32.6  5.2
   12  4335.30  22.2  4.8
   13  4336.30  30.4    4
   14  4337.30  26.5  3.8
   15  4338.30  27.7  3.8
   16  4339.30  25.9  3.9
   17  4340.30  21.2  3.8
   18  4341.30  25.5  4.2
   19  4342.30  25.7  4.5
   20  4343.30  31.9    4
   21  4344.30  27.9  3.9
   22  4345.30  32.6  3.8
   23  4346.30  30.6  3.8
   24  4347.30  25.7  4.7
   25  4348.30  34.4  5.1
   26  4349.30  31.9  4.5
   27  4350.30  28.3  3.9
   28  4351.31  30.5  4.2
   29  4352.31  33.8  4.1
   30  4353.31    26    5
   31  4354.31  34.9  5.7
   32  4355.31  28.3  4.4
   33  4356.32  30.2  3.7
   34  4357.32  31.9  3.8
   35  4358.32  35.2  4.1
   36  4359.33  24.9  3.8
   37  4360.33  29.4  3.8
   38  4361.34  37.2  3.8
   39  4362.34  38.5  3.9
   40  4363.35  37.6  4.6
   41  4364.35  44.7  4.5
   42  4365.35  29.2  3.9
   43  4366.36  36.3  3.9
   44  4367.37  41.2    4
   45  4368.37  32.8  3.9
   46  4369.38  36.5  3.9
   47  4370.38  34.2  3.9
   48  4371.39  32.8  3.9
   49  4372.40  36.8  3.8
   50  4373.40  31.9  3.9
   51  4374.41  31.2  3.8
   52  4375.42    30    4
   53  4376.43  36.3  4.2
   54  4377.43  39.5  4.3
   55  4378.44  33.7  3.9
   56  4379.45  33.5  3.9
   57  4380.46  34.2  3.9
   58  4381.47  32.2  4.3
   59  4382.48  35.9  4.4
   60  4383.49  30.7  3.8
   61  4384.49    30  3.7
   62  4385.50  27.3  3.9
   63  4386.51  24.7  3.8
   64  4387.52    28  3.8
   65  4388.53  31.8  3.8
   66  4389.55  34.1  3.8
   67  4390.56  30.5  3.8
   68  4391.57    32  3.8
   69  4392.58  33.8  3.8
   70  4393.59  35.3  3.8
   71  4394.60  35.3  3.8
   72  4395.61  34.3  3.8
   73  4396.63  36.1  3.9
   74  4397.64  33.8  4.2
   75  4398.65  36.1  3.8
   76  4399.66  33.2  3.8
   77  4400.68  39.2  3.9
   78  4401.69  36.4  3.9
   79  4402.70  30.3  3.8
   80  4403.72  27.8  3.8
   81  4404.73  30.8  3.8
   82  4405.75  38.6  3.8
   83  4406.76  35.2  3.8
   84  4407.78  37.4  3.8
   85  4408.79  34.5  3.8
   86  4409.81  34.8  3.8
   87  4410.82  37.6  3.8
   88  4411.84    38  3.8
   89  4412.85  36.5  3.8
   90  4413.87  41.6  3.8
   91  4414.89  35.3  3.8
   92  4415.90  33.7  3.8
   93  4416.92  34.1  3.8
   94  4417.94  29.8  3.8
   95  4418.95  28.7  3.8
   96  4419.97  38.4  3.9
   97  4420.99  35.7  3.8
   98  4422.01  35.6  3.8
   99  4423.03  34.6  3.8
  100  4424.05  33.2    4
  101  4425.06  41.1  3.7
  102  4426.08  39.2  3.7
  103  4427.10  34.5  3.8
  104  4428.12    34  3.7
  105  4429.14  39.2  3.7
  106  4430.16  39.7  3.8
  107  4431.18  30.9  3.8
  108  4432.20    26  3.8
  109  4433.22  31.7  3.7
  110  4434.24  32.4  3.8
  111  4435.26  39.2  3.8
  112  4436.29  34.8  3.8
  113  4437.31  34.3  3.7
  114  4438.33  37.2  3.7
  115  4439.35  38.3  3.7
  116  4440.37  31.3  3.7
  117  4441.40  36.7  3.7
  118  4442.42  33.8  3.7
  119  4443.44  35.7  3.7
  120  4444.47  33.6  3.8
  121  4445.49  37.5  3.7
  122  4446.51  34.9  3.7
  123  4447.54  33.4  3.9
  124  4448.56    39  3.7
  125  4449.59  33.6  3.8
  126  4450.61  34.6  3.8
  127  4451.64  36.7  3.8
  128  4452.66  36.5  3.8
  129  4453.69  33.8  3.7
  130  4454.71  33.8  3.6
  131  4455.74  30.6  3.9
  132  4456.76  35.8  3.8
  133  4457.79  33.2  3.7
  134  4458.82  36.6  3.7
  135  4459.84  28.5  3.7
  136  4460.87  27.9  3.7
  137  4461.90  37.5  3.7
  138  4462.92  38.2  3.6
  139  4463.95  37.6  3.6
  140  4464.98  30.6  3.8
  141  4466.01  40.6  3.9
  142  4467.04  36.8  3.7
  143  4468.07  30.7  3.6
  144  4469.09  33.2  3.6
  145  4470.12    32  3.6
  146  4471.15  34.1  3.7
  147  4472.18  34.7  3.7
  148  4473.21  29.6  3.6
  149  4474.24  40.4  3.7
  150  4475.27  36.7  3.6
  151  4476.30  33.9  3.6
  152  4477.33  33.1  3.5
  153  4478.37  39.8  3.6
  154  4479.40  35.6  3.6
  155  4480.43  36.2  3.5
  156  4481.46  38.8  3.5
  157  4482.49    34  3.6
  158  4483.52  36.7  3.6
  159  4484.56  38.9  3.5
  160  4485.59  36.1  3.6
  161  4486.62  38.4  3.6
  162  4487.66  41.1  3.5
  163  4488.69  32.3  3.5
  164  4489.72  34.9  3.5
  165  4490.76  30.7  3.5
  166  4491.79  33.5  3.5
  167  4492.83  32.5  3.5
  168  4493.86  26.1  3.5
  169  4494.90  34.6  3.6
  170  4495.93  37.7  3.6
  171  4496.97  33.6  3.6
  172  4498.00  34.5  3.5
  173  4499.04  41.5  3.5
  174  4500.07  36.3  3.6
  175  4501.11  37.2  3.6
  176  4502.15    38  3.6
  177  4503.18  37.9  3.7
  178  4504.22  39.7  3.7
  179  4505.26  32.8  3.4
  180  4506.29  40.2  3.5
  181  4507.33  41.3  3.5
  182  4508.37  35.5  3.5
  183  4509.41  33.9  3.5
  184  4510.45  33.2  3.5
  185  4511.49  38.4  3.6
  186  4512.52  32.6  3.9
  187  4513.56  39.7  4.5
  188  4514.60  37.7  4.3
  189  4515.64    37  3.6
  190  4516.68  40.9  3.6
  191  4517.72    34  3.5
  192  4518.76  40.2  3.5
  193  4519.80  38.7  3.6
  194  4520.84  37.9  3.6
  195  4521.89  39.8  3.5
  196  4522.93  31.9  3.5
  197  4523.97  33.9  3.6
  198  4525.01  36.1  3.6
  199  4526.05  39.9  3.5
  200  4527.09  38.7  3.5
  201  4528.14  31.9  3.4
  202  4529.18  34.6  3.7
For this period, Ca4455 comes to 0.9 angstrom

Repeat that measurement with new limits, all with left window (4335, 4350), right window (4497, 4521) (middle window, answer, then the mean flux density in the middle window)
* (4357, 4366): -1.6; 34.4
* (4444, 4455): -0.4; 35.3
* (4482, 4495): 0.6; 34.6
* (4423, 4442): -1.2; 35.2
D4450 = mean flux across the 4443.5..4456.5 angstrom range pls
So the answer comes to 34.9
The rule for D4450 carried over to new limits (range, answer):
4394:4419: 34.9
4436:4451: 35.3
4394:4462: 34.8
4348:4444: 34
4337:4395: 31.9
